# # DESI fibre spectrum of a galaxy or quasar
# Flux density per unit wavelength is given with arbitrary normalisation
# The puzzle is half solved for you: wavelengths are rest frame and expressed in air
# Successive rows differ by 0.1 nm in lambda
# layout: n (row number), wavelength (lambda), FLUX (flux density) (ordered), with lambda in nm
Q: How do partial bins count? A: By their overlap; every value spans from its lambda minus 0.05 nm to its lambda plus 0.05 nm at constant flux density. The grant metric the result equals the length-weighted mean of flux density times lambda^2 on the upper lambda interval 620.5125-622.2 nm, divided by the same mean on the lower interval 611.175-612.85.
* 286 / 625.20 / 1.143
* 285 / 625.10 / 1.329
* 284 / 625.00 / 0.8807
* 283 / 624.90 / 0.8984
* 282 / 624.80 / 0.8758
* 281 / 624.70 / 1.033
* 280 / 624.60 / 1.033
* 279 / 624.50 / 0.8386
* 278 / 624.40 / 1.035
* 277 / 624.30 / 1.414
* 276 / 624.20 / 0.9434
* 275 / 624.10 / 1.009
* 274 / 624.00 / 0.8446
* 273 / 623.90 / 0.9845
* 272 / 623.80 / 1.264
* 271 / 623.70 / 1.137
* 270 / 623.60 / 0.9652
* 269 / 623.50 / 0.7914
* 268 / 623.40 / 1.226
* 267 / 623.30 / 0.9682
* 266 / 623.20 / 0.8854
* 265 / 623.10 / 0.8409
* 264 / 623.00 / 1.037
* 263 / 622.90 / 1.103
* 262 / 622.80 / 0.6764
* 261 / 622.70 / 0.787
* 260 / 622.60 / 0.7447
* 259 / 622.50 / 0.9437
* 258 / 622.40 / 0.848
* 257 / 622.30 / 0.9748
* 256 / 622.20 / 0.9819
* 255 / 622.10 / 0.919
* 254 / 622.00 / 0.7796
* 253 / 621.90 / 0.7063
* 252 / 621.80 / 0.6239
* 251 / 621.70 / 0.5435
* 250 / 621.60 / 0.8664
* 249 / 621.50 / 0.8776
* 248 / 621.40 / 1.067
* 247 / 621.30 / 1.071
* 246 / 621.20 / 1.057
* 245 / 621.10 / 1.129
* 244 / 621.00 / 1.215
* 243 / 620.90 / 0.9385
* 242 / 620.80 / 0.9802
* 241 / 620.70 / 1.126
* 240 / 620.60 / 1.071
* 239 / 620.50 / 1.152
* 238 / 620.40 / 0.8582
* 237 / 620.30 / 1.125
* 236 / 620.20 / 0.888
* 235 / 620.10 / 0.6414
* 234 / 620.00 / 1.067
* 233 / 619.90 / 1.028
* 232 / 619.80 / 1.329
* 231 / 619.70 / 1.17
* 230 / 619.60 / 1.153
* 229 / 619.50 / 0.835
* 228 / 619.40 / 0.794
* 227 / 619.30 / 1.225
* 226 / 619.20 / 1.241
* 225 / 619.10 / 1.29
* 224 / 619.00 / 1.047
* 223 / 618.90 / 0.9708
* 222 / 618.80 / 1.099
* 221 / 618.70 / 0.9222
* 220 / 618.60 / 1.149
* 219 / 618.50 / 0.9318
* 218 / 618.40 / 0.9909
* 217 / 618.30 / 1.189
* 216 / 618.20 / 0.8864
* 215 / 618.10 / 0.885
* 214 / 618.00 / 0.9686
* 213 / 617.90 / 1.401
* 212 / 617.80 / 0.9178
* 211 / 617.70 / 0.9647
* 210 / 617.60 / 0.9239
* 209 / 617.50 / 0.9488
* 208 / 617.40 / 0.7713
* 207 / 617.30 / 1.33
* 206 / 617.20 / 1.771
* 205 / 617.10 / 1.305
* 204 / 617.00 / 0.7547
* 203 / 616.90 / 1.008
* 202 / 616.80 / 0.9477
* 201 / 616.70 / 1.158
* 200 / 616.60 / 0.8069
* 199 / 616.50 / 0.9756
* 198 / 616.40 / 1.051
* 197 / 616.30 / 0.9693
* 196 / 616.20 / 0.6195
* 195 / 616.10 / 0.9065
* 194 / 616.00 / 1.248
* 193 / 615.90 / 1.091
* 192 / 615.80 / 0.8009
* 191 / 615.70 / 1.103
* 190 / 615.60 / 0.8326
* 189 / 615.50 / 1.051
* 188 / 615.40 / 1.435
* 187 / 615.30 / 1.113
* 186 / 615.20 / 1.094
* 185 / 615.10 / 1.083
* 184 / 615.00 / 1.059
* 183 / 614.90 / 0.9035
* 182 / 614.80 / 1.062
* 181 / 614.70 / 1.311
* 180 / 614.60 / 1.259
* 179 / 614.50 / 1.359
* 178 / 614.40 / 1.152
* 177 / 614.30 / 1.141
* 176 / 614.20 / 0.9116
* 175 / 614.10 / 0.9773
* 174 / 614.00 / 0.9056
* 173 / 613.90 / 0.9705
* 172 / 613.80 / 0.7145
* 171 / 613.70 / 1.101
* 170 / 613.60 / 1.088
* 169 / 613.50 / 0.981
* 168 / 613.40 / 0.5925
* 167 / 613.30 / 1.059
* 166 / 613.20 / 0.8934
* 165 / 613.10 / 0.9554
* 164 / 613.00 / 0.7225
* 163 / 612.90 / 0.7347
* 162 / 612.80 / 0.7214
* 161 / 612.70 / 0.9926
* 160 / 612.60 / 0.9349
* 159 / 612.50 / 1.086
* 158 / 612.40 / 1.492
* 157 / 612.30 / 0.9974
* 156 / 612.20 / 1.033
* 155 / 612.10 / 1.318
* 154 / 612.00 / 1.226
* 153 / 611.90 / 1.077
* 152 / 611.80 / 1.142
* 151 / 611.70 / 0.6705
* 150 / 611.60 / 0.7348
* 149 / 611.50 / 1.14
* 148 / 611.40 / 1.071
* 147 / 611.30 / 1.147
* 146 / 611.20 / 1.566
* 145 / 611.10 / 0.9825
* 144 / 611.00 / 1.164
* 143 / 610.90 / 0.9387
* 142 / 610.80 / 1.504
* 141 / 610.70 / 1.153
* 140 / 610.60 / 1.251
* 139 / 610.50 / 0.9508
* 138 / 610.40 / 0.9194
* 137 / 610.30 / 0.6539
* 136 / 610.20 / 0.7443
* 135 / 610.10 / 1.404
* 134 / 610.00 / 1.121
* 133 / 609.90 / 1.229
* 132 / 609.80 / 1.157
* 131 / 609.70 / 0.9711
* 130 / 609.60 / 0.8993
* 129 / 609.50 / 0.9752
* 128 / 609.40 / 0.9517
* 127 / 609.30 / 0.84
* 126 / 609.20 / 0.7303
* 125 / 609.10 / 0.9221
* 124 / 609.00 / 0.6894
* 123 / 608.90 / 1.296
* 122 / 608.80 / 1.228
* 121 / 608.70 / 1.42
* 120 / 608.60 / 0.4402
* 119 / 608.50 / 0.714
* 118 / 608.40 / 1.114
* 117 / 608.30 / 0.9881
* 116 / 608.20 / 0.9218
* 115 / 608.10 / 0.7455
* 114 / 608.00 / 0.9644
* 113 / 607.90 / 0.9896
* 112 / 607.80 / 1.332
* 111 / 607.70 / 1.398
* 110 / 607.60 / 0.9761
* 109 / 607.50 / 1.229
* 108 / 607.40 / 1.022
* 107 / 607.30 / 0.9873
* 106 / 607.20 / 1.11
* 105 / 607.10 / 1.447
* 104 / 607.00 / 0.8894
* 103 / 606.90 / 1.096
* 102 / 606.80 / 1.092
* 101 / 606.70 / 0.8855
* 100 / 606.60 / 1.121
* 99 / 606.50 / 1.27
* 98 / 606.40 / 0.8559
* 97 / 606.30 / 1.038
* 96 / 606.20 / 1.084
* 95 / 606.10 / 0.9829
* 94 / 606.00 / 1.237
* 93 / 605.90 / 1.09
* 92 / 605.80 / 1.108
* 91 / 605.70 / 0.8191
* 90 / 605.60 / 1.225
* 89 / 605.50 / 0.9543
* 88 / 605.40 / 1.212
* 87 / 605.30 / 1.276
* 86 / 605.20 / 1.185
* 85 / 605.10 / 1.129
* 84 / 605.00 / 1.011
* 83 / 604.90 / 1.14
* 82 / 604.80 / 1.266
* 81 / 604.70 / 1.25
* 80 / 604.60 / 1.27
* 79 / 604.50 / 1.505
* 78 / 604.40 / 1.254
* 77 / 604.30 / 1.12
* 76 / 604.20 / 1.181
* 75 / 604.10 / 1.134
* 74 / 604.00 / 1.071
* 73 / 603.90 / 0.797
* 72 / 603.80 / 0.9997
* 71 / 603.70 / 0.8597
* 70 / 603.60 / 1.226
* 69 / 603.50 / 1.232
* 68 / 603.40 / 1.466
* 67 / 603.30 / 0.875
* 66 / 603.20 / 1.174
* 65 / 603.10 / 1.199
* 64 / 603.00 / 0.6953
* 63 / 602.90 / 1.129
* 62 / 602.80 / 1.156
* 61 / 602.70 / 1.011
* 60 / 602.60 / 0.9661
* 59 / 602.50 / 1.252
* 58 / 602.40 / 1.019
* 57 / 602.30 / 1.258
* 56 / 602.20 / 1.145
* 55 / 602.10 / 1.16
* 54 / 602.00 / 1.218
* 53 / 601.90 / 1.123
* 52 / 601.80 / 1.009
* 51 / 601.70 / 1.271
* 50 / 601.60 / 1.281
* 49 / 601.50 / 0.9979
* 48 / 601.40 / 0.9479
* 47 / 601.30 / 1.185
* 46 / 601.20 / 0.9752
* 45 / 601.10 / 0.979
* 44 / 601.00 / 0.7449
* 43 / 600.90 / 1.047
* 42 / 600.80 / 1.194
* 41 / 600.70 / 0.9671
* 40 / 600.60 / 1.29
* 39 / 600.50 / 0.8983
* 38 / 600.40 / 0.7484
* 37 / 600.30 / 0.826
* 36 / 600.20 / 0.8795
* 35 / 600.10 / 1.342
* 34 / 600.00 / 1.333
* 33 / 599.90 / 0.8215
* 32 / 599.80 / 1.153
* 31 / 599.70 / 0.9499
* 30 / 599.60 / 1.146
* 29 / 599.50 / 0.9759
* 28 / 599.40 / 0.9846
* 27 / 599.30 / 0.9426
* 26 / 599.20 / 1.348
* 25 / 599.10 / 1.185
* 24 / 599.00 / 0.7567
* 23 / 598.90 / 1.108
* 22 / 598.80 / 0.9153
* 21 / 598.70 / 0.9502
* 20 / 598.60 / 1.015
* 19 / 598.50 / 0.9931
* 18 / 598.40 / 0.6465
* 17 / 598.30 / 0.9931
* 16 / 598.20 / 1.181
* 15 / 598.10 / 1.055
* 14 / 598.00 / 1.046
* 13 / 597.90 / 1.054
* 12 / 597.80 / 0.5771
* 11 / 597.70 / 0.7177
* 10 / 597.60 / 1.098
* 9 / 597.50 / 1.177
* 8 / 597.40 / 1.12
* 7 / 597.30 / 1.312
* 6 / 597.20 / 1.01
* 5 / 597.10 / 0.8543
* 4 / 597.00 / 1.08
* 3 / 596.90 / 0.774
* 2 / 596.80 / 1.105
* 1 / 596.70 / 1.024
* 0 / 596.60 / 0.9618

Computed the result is 0.91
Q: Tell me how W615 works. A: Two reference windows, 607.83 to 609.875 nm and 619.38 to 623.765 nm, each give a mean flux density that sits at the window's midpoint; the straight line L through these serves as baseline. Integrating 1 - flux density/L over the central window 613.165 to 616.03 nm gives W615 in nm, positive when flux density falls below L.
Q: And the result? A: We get -0.267 nm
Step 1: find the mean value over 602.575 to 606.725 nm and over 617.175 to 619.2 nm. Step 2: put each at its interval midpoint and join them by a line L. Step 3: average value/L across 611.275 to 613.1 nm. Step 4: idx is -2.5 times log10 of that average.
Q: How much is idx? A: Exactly 0.08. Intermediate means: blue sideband 1.11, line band 1.01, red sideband 1.06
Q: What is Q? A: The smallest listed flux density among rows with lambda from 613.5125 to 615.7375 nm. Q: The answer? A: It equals 0.7145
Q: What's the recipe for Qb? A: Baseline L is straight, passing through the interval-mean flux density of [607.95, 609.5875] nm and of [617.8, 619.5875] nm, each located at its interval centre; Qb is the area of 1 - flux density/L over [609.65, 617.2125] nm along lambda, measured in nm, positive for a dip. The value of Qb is -0.43 nm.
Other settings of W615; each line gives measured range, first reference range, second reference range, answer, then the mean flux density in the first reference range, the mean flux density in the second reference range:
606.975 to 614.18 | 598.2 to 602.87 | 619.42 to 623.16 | -0.14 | 1.05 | 0.949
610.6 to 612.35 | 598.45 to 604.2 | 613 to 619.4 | -0.12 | 1.06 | 1.04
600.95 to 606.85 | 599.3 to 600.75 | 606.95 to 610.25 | -0.47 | 1.02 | 1.03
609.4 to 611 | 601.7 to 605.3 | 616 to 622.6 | 0.03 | 1.13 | 1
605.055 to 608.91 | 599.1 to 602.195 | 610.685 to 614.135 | -0.12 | 1.06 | 1.02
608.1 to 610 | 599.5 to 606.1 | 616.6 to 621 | 0.19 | 1.1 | 1.05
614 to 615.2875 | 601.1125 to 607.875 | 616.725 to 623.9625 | -0.07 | 1.12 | 1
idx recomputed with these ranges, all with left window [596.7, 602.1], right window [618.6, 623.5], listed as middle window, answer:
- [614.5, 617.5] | -0.08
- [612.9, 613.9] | 0.11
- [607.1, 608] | -0.13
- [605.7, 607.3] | -0.07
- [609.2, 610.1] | -0.02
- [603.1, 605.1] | -0.14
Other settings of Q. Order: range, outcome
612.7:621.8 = 0.5435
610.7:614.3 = 0.5925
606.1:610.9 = 0.4402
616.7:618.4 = 0.7547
